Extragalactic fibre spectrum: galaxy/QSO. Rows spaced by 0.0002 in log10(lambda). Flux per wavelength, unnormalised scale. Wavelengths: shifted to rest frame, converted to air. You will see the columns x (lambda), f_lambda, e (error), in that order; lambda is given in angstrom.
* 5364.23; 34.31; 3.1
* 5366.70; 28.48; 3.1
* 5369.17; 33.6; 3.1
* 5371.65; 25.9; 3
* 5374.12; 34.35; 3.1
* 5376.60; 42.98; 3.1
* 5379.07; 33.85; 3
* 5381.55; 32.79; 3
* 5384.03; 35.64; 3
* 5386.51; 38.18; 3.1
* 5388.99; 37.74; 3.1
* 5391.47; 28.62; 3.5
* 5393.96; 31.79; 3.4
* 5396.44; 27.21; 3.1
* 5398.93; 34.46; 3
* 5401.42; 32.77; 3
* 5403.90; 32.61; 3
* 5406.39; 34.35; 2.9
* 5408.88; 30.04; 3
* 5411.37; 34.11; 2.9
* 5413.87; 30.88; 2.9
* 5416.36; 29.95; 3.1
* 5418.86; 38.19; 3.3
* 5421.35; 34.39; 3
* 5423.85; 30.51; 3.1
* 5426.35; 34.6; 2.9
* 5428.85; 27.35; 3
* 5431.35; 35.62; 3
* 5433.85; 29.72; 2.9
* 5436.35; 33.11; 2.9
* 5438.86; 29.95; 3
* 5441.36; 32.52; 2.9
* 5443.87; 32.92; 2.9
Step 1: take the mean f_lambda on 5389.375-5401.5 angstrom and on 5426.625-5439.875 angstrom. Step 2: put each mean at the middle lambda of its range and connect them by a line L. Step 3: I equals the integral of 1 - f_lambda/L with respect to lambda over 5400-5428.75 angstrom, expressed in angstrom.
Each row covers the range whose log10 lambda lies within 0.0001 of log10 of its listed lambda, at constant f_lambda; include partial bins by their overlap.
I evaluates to -1.28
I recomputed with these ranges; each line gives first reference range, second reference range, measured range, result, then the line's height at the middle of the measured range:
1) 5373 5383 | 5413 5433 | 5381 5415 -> 1.55 angstrom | 34.5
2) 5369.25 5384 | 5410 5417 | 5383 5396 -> -0.25 angstrom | 33.3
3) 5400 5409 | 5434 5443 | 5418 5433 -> -0.53 angstrom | 32.1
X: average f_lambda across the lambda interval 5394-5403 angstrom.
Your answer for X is 31.6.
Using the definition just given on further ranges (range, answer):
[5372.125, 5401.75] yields 34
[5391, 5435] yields 32.1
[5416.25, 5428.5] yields 33.4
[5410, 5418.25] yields 32.1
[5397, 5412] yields 32.8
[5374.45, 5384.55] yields 36.2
